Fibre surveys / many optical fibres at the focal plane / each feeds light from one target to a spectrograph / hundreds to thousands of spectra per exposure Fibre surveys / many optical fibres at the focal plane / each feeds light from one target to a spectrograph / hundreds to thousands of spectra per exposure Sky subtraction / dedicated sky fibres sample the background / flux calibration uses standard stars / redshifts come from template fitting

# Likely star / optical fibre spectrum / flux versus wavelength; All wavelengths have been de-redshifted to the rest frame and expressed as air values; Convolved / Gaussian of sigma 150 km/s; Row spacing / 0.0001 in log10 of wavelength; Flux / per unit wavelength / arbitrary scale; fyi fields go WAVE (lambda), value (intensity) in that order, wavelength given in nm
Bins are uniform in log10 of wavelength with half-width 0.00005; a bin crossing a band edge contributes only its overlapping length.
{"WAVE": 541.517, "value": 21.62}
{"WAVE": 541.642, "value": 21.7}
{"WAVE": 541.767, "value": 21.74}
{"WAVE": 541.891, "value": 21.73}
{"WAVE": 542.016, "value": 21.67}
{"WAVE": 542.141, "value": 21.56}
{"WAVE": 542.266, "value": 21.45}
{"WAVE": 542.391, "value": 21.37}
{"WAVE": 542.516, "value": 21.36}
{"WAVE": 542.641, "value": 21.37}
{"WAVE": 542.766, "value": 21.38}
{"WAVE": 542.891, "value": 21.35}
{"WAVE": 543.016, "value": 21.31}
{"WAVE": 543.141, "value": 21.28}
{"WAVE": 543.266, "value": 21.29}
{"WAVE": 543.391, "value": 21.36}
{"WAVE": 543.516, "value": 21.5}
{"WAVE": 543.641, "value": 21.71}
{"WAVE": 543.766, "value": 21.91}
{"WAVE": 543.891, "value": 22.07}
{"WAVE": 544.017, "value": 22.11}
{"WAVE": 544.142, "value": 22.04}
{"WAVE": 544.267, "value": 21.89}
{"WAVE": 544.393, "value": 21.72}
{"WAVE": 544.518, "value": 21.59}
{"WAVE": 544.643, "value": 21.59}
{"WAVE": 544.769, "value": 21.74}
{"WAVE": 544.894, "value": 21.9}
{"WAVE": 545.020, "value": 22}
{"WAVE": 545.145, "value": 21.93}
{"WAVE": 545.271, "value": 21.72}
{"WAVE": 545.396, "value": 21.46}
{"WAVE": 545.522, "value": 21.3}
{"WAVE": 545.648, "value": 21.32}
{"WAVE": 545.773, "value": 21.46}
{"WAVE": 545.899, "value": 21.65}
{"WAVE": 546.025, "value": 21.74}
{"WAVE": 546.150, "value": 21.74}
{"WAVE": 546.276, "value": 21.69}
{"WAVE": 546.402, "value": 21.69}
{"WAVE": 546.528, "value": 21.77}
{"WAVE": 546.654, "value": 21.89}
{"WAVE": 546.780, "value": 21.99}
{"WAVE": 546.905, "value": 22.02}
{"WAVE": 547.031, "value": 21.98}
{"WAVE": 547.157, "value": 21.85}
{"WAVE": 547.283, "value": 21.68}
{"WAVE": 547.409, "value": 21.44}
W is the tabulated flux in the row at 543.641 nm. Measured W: 21.71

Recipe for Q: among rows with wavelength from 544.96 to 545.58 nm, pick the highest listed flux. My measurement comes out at 22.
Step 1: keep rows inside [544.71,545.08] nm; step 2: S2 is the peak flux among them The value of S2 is 22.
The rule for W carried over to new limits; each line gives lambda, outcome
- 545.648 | 21.32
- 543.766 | 21.91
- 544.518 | 21.59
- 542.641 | 21.37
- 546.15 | 21.74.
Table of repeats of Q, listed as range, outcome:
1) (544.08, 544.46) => 22.04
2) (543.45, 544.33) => 22.11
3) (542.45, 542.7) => 21.37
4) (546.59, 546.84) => 21.99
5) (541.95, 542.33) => 21.67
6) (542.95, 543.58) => 21.5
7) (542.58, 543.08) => 21.38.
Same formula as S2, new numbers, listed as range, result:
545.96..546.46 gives 21.74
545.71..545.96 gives 21.65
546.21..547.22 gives 22.02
